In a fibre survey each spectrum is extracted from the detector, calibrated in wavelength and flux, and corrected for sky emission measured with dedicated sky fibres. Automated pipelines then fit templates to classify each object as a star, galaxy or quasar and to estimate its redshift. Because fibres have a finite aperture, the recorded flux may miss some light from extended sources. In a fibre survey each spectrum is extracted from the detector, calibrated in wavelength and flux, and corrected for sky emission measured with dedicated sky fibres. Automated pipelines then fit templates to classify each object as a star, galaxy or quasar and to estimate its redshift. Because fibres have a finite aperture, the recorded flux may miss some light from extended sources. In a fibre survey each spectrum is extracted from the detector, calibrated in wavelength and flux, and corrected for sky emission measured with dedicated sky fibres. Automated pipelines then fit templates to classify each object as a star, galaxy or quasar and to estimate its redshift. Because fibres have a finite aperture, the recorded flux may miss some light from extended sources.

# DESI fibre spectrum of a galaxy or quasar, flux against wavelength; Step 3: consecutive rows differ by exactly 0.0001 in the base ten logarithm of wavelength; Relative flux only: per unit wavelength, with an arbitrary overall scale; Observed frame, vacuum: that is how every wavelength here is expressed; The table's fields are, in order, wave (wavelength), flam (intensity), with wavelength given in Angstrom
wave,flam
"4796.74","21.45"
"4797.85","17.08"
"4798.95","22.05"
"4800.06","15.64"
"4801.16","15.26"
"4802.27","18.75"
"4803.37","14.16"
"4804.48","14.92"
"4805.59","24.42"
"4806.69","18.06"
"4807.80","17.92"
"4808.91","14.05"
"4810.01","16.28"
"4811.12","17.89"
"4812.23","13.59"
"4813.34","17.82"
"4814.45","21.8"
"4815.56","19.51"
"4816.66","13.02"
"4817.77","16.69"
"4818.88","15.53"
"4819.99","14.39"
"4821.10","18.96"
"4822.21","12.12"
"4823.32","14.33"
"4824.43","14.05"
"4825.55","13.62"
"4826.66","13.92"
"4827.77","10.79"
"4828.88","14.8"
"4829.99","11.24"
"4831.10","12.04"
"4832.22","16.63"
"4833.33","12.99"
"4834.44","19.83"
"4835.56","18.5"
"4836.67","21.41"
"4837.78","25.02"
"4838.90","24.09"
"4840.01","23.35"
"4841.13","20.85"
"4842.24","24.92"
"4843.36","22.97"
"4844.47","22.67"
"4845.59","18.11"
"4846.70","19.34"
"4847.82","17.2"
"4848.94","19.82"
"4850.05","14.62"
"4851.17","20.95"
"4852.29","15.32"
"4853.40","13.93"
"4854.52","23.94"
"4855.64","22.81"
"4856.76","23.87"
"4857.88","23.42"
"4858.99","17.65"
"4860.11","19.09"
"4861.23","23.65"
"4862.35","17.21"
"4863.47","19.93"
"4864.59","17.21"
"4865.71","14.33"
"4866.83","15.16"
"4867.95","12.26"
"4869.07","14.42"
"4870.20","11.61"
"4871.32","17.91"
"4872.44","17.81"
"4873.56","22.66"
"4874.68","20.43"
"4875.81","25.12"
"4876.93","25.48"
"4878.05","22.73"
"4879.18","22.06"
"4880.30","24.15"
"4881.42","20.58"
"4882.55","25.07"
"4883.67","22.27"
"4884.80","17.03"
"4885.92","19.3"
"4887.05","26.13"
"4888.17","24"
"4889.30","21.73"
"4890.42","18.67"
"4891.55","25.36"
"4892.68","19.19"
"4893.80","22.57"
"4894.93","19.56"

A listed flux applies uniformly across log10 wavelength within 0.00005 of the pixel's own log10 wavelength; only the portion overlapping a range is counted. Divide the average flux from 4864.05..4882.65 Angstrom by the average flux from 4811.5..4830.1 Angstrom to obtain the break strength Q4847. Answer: 1.3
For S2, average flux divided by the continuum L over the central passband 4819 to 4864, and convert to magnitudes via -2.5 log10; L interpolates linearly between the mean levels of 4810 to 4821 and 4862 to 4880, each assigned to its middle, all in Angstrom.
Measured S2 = -0.04 mag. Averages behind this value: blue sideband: 16.8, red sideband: 18.6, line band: 18.3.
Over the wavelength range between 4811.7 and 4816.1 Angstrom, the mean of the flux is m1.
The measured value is 18.2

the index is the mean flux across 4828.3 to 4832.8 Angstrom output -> 13.7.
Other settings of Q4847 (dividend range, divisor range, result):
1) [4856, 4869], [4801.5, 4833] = 1.17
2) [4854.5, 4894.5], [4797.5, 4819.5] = 1.19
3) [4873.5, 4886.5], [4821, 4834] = 1.63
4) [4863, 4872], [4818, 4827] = 1.04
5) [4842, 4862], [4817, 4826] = 1.35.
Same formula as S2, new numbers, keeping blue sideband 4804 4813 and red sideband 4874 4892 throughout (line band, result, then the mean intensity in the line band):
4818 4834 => 0.29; 14.1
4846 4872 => 0.15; 18.1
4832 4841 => -0.07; 20.4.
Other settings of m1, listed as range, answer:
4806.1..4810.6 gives 16.7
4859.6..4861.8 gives 21.4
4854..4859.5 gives 22.4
